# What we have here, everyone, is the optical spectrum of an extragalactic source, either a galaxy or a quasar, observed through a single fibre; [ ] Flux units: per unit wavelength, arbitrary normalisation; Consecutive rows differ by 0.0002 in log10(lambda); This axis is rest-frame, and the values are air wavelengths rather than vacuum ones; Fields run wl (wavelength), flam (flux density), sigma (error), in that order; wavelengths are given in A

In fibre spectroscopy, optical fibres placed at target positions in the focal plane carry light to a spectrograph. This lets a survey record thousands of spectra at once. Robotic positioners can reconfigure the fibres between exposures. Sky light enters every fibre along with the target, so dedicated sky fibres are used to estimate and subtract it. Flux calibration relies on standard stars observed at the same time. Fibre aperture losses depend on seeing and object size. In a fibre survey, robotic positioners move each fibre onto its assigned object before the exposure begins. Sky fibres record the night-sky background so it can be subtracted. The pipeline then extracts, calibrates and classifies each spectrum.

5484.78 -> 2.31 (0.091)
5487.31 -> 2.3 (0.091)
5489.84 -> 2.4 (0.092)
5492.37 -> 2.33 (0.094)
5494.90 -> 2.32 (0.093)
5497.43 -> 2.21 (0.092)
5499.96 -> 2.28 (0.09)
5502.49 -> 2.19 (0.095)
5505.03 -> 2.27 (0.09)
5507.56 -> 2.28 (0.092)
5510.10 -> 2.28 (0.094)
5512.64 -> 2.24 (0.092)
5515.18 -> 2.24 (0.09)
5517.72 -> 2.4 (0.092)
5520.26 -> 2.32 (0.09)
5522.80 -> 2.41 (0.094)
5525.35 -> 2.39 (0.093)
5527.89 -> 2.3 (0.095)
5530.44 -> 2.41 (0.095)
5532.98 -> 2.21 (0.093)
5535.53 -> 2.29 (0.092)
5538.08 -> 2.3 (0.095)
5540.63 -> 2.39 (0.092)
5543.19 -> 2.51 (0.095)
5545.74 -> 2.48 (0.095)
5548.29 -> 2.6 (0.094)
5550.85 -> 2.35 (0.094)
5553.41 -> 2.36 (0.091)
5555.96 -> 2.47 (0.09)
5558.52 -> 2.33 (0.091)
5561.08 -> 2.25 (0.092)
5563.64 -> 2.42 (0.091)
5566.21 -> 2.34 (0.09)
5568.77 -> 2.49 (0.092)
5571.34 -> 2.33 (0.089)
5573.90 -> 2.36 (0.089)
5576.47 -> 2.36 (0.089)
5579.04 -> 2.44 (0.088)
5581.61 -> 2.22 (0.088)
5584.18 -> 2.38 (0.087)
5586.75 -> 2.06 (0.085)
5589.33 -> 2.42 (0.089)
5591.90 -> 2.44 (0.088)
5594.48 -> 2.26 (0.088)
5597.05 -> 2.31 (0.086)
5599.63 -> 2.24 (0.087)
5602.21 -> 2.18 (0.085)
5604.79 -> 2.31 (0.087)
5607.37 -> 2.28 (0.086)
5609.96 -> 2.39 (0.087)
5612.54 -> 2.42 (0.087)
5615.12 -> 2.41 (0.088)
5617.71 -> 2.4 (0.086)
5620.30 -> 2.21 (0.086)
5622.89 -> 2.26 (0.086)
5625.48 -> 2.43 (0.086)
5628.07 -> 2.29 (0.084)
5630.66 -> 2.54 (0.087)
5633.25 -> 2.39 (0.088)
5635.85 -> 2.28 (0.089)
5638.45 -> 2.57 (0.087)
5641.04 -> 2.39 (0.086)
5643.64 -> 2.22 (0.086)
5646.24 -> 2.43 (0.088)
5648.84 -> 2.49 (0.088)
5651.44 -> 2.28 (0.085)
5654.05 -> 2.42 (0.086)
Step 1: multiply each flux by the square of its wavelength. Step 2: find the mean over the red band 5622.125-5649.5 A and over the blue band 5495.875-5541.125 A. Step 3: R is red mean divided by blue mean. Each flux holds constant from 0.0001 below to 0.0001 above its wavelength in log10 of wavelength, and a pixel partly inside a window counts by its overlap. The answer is 1.08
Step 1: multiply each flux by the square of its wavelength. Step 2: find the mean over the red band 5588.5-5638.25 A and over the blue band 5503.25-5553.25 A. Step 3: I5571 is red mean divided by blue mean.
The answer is 1.0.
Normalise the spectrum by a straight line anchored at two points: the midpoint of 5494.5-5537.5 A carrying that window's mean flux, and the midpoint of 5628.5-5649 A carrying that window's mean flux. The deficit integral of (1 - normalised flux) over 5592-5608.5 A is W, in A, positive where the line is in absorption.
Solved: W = 0.7 A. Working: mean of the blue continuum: 2.3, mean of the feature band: 2.28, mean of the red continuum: 2.4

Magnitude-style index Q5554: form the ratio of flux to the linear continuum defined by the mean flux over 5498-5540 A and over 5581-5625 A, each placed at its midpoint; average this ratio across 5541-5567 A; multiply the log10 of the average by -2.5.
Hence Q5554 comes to -0.05 mag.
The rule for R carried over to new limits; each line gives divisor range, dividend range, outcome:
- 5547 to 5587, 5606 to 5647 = 1.02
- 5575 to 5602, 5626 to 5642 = 1.06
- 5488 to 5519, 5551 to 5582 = 1.06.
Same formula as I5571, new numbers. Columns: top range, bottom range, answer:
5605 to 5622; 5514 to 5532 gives 1.03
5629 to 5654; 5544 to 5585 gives 1.03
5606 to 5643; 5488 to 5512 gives 1.09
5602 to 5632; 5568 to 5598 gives 1.02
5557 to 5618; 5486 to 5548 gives 1.03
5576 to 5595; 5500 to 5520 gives 1.05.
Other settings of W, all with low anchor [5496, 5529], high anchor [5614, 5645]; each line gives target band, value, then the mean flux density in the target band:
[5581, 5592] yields 0.2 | 2.29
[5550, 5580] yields -0.6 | 2.37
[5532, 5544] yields -0.1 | 2.33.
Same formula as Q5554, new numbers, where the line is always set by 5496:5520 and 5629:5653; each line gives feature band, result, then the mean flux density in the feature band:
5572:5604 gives 0.018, 2.31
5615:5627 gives 0.021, 2.33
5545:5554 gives -0.065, 2.45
